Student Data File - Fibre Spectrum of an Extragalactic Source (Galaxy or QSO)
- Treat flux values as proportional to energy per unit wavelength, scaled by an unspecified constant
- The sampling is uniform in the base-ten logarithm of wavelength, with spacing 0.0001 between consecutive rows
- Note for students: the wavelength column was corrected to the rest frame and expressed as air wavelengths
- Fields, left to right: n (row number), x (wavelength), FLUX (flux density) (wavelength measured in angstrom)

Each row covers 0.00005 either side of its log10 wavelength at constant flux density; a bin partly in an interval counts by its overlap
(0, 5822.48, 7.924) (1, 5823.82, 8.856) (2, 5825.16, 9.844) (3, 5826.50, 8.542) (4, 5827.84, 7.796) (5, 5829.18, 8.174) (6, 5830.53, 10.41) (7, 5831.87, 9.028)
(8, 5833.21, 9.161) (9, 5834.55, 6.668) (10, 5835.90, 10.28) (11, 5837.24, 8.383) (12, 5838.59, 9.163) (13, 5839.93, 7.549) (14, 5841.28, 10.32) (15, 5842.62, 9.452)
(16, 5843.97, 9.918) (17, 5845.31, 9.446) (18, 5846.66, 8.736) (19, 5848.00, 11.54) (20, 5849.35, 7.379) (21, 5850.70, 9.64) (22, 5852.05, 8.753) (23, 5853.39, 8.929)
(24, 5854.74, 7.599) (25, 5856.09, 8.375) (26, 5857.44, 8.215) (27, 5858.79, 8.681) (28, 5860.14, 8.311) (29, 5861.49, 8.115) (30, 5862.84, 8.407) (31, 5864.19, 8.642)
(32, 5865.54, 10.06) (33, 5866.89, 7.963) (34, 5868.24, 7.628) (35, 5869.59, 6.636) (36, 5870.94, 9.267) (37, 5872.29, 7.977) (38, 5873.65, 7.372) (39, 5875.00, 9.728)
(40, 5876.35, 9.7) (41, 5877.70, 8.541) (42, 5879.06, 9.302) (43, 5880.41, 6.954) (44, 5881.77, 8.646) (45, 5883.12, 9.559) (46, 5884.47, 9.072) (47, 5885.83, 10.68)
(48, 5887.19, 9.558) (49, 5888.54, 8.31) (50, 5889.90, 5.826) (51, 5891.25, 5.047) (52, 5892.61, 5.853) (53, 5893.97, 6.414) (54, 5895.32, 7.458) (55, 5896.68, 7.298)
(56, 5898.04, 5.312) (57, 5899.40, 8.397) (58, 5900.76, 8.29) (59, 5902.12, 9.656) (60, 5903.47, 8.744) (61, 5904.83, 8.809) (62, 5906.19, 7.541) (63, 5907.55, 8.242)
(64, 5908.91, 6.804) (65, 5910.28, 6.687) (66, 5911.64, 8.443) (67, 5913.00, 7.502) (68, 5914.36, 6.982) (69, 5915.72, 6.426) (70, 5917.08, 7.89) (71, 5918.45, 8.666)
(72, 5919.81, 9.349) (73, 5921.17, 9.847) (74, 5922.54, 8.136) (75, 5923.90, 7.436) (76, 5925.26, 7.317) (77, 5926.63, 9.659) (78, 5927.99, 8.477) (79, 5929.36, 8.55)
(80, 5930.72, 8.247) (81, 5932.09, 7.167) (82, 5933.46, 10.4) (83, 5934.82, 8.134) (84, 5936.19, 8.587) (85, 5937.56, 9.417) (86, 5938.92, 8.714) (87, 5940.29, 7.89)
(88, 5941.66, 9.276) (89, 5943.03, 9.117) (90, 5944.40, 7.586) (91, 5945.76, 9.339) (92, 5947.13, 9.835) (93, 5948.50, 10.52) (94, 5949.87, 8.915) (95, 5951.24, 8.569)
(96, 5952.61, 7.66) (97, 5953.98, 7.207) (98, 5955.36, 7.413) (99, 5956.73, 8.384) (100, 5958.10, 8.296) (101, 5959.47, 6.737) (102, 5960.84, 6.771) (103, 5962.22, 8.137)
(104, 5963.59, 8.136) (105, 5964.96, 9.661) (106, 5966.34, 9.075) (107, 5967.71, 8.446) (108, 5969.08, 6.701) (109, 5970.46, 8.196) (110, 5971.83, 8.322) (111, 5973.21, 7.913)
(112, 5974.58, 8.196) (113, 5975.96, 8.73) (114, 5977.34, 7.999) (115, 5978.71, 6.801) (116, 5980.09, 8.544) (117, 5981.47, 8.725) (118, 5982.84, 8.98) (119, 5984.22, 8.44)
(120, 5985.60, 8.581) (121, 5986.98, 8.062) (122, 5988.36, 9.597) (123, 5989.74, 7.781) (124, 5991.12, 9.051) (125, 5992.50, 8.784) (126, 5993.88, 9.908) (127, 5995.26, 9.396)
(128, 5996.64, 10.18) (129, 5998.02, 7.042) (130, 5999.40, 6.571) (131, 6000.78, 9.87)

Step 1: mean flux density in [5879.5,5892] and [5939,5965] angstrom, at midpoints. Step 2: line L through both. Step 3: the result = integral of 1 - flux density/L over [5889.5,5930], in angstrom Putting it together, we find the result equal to 2.67 angstrom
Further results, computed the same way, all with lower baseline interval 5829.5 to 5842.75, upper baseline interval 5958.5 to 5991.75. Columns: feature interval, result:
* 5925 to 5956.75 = -0.75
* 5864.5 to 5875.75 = 0.59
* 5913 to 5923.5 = 0.52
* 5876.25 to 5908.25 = 2.47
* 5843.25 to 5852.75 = -0.43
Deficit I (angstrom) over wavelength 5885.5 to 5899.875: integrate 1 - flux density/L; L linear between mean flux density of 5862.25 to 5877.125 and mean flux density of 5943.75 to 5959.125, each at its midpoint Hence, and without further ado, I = 2.2 angstrom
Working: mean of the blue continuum 8.49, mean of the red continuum 8.49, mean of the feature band 7.19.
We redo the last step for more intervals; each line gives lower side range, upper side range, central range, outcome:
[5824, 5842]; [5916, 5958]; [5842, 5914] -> 3.8 angstrom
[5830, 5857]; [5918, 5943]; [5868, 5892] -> 1.4 angstrom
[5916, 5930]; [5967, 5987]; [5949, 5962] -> 0.7 angstrom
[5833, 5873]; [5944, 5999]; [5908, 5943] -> 1.1 angstrom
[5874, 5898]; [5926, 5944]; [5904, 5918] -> 1.4 angstrom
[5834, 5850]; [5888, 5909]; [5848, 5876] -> 0.0 angstrom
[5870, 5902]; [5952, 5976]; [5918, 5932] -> -0.9 angstrom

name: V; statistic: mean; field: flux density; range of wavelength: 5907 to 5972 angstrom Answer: 8.28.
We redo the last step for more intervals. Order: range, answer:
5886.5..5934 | 7.84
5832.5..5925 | 8.31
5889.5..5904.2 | 7.15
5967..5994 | 8.36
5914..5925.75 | 8.05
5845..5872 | 8.6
